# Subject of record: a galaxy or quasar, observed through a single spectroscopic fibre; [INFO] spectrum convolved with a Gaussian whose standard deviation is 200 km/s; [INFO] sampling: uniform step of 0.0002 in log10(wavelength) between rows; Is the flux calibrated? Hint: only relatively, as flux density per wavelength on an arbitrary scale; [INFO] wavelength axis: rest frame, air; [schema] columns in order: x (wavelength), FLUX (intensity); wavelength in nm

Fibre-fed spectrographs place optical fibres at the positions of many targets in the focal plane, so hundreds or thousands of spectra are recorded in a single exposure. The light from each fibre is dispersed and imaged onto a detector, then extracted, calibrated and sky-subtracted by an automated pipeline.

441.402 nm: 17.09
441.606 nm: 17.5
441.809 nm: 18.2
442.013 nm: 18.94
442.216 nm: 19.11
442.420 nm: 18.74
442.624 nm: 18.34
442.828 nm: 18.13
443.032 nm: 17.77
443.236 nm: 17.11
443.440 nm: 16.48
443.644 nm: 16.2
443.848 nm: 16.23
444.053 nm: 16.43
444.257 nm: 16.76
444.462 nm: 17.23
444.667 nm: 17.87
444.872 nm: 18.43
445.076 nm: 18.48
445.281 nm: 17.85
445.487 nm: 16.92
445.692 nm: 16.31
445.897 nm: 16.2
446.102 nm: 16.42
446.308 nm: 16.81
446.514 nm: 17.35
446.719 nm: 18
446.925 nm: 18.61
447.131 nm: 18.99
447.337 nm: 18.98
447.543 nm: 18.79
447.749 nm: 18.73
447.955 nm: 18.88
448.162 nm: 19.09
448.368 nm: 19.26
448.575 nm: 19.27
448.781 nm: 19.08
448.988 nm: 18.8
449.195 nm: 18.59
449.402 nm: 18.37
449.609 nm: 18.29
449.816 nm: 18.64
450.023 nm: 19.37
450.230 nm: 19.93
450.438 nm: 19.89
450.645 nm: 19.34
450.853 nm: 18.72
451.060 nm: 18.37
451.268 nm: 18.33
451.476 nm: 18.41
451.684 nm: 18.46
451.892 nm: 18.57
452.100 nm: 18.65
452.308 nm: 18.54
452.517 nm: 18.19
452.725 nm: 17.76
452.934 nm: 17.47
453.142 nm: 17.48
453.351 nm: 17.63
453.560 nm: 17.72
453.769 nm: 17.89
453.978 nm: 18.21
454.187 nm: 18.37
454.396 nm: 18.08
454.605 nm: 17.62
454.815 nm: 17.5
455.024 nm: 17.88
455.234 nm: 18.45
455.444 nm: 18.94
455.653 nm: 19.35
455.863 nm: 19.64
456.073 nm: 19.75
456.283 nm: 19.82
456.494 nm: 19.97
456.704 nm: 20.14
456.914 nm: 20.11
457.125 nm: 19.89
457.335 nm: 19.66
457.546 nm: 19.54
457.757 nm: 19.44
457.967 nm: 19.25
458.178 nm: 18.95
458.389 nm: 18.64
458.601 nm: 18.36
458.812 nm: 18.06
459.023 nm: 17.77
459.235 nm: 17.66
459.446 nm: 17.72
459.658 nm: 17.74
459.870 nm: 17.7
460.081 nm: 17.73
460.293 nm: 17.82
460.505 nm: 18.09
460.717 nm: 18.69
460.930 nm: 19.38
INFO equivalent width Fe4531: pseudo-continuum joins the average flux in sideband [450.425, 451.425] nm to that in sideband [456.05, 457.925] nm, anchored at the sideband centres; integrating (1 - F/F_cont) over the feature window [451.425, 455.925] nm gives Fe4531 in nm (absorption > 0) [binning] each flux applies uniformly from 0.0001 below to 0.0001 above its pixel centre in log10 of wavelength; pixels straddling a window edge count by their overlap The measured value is 0.248 nm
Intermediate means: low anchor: 18.8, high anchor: 19.8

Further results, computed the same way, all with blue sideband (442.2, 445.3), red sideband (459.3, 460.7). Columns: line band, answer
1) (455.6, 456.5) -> -0.10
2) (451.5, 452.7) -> -0.05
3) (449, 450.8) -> -0.14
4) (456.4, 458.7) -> -0.21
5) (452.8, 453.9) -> 0.00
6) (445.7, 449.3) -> -0.14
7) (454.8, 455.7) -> -0.04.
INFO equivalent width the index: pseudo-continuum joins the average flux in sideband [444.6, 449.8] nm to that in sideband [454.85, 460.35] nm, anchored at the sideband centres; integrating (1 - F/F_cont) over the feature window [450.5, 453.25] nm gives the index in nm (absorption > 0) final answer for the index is 0.019 nm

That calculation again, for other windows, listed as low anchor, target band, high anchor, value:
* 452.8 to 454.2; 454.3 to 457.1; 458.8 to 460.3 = -0.20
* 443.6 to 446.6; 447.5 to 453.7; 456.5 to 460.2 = -0.30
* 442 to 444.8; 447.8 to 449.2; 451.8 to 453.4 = -0.10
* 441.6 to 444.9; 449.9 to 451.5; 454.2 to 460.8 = -0.08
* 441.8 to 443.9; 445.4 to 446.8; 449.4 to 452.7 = 0.10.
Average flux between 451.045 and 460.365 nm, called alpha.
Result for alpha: 18.5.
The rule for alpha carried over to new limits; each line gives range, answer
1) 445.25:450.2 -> 18.3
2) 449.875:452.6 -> 18.8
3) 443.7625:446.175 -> 17.1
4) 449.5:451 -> 19.2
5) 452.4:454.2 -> 17.8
